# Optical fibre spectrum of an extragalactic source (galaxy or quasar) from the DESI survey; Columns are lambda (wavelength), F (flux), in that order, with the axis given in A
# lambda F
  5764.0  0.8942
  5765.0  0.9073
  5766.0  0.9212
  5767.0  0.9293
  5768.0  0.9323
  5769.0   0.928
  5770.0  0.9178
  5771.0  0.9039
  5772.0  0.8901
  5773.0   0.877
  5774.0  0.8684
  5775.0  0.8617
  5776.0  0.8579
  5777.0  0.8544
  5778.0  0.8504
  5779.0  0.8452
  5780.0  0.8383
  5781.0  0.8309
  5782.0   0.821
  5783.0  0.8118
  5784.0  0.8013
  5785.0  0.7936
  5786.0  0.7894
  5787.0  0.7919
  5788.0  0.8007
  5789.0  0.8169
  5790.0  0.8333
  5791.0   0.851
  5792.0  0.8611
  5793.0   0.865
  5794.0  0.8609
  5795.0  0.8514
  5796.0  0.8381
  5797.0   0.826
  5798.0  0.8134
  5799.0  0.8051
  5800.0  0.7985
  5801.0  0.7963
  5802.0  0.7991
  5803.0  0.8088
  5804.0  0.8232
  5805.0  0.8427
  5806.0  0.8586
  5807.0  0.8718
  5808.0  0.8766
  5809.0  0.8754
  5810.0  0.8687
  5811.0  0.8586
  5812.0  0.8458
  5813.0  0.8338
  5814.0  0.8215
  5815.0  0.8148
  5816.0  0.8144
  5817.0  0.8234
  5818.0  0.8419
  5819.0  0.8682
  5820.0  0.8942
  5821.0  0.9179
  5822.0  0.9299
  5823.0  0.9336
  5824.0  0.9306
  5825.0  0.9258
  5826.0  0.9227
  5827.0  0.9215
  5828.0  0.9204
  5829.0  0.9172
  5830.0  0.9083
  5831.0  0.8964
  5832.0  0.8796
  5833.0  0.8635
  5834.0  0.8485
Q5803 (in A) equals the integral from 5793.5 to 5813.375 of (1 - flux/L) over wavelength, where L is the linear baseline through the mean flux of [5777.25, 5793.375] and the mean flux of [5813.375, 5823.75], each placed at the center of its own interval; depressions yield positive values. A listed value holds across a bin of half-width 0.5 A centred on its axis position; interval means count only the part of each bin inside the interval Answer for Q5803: 0.25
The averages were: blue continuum 0.825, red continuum 0.867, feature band 0.838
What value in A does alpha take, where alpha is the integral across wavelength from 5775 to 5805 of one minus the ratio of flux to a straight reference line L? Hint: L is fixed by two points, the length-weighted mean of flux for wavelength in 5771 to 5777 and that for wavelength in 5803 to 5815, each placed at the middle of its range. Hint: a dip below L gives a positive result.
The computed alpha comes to 1.2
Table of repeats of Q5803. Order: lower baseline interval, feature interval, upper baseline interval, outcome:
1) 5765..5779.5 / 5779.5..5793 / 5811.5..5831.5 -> 1.0 A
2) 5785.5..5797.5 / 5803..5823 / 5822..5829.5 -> 0.7 A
